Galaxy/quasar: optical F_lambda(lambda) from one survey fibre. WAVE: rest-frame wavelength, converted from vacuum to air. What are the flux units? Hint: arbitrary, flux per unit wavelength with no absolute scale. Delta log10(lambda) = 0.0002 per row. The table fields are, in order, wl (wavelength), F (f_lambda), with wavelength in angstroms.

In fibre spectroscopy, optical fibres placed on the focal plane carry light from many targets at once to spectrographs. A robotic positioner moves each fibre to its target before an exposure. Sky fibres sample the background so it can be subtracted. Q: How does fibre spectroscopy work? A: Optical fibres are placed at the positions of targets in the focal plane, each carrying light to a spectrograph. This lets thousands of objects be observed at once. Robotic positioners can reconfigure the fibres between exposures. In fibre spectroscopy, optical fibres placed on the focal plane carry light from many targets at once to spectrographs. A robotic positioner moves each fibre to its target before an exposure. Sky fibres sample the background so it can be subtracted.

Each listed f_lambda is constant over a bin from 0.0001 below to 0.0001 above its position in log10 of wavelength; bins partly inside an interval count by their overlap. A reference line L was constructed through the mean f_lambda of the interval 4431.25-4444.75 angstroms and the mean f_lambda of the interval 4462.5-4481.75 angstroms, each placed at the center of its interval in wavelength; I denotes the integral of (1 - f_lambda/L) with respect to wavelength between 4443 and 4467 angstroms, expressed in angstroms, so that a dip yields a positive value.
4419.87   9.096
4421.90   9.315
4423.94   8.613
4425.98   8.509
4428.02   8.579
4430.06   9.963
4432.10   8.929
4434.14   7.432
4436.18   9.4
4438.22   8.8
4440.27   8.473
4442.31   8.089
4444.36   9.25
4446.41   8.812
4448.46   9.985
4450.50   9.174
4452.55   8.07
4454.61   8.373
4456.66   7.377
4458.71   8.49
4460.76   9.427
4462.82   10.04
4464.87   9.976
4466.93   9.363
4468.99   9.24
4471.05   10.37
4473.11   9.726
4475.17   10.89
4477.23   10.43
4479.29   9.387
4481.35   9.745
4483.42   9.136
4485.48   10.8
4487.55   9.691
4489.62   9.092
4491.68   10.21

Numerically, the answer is 0.6 angstroms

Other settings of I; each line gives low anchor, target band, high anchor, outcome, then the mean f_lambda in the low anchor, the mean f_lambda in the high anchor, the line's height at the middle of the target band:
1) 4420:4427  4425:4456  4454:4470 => 0.58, 8.85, 9.06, 8.94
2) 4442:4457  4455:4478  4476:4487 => -0.41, 8.72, 9.91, 9.35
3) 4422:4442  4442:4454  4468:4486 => 0.32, 8.75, 9.95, 9.17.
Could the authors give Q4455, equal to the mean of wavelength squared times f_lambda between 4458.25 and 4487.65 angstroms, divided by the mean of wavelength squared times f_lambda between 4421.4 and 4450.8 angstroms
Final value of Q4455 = 1.1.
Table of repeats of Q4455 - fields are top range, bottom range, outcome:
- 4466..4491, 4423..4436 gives 1.15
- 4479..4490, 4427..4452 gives 1.11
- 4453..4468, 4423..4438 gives 1.04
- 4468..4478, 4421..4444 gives 1.18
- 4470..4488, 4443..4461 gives 1.16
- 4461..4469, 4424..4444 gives 1.13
